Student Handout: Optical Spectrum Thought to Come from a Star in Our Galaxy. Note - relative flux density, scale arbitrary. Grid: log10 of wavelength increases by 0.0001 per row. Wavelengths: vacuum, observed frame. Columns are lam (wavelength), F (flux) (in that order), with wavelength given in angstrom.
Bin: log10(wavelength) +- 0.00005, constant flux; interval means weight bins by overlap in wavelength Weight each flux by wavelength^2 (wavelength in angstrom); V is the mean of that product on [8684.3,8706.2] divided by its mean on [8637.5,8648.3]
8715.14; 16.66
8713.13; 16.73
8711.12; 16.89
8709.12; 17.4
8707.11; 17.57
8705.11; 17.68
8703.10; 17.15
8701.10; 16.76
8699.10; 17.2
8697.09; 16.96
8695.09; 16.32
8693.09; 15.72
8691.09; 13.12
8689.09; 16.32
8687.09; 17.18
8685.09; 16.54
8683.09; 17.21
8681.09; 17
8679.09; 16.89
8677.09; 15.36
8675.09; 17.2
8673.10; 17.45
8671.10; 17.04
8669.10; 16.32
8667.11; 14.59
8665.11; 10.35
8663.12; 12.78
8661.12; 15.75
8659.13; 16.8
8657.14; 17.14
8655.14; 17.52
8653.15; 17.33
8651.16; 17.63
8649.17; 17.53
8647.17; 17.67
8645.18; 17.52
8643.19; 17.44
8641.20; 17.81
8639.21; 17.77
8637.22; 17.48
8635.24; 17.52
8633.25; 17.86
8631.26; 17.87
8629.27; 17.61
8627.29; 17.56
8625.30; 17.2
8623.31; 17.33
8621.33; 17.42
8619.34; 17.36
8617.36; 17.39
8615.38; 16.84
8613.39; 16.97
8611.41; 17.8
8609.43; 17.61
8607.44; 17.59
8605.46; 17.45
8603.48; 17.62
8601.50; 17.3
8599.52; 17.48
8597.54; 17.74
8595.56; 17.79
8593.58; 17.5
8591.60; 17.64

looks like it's 0.9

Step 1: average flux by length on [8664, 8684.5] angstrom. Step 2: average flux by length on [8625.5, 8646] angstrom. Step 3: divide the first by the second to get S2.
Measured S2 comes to 0.90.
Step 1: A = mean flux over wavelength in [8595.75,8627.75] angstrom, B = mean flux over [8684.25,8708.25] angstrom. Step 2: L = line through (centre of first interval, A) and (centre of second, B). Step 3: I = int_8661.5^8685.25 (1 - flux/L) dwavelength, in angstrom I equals 1.5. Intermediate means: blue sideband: 17.4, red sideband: 16.5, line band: 15.7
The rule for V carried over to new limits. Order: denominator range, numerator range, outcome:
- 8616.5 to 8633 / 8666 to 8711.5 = 0.96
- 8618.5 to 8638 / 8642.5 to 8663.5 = 0.97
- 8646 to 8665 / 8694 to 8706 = 1.05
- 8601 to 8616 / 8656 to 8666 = 0.85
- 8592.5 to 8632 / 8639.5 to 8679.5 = 0.95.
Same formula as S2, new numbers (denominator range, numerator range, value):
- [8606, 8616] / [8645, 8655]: 1.01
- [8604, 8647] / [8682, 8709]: 0.95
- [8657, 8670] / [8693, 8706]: 1.15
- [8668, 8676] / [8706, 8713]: 1.01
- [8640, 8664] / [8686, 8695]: 0.93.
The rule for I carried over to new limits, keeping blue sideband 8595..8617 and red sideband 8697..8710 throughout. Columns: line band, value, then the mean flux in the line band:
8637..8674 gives 1.8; 16.5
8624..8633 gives -0.1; 17.6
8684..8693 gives 0.8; 15.8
